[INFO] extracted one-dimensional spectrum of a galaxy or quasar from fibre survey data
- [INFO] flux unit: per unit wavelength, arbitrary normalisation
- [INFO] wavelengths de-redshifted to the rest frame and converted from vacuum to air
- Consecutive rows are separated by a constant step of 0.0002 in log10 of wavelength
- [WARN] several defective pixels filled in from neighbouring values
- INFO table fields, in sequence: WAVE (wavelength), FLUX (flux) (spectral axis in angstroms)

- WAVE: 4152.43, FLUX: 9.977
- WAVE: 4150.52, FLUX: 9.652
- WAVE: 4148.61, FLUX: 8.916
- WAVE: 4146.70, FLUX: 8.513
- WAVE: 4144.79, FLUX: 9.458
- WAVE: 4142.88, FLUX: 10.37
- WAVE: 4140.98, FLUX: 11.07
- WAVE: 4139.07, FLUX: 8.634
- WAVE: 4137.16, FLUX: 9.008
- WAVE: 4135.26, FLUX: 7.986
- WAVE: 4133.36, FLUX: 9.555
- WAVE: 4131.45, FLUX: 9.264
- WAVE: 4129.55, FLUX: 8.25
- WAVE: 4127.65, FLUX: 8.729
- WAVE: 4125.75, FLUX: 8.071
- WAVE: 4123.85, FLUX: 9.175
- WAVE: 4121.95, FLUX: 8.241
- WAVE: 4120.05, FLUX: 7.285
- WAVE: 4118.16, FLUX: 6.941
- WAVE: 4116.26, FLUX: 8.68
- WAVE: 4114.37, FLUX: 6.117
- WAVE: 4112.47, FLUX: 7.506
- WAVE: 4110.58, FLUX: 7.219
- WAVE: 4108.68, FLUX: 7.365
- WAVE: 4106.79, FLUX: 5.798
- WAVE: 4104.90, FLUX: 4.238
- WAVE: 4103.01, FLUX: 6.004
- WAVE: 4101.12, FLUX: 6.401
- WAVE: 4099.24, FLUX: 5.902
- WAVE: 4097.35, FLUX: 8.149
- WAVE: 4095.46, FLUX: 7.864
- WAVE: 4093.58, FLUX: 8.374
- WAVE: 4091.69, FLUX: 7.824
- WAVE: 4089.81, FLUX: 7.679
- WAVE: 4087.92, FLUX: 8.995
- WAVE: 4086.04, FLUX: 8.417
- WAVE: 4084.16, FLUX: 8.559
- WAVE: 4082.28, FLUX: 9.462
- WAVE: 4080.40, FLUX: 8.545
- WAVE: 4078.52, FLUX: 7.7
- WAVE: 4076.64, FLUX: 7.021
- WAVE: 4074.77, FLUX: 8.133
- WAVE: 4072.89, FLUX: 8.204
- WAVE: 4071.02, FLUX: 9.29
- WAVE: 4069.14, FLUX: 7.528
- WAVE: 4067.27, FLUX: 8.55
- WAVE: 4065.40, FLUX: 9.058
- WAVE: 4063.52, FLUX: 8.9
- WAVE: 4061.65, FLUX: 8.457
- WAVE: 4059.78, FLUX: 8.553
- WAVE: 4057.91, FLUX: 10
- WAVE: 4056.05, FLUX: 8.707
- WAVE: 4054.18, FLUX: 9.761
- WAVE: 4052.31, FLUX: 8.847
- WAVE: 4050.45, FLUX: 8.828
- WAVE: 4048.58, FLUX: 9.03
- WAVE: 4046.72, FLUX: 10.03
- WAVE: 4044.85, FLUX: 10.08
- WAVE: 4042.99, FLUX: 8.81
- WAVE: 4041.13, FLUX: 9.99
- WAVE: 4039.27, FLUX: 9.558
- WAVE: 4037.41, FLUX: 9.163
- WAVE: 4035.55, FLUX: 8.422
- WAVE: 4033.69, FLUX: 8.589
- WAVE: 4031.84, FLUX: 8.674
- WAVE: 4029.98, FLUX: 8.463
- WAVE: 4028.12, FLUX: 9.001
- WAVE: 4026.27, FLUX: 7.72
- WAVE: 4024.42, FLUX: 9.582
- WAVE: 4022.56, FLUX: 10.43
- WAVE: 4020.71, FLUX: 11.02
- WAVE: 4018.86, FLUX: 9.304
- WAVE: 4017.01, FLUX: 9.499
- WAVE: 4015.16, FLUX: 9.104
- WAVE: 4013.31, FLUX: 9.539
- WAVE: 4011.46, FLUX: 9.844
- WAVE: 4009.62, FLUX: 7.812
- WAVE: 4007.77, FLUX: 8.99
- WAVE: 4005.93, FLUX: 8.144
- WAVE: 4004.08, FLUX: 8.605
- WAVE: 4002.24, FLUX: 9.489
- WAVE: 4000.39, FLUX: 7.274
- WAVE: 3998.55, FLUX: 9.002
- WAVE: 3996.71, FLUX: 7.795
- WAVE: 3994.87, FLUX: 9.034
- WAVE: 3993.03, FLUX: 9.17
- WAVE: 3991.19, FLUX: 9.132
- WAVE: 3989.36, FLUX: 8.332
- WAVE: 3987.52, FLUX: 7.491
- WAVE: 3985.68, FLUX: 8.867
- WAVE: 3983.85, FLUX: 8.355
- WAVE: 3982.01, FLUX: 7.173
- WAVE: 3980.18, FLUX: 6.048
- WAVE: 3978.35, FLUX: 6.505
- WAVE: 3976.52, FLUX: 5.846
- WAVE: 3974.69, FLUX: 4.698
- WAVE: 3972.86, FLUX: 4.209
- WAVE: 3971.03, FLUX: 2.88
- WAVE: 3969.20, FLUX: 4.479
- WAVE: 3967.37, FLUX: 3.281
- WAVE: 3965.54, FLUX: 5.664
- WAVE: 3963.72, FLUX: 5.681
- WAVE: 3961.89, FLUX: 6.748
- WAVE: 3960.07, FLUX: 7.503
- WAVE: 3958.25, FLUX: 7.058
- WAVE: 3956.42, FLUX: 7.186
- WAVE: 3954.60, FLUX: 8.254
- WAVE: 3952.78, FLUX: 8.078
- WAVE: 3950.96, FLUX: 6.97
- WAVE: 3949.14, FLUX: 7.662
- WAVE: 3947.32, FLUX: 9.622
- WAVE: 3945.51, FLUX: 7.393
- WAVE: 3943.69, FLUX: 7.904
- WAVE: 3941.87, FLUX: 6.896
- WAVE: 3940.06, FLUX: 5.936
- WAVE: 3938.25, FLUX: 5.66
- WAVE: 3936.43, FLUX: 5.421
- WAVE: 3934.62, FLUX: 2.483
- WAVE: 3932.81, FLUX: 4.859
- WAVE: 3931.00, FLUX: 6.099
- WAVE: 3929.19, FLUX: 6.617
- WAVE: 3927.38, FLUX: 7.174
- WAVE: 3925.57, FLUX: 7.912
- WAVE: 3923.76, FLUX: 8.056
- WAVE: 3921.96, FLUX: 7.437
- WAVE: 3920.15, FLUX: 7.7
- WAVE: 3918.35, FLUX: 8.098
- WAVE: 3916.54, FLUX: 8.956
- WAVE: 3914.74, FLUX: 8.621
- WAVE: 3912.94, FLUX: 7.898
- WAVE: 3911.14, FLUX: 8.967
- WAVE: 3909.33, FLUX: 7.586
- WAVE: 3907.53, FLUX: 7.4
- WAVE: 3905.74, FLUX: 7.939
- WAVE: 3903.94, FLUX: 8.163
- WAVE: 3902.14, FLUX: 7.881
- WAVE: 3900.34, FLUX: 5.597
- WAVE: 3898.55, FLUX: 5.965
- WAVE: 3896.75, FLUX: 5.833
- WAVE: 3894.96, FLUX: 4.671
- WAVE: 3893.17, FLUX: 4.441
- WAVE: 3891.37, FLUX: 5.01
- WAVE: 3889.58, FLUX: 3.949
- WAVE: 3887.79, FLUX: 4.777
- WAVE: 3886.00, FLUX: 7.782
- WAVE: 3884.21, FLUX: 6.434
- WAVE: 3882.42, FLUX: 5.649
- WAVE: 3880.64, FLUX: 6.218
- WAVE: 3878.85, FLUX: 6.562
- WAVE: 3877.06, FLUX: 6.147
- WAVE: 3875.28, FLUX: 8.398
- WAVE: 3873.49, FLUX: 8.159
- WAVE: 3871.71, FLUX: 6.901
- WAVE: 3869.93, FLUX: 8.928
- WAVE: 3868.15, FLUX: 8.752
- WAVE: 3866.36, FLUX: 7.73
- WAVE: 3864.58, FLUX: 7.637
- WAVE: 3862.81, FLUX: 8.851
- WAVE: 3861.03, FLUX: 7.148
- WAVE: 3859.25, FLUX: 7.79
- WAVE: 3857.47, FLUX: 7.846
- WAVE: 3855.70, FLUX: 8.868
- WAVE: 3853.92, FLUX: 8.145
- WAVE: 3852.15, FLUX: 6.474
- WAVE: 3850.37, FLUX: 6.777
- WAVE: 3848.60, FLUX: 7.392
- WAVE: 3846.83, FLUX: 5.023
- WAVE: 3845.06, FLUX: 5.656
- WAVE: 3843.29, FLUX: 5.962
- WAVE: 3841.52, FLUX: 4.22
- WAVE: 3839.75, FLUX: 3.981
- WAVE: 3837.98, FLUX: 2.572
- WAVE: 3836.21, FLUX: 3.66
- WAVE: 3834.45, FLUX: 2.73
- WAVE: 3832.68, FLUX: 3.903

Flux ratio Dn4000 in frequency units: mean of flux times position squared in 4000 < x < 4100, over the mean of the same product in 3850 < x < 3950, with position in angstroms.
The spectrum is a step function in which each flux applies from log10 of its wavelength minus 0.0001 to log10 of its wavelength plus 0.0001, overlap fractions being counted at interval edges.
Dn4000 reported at 1.35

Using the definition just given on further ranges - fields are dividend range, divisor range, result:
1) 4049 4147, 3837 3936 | 1.35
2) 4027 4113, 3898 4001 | 1.25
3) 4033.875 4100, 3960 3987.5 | 1.54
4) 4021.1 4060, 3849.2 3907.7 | 1.44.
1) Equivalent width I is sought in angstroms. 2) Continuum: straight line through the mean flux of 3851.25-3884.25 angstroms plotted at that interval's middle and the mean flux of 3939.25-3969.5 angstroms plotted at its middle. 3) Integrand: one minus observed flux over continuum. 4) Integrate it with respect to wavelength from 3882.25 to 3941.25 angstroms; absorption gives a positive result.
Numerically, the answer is 5.0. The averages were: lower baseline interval 7.53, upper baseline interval 6.89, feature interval 6.59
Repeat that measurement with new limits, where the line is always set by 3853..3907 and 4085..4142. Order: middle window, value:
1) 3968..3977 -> 3.7 angstroms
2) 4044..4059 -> -3.6 angstroms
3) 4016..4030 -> -3.6 angstroms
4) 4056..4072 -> -2.4 angstroms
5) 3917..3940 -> 2.0 angstroms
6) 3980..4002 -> -2.6 angstroms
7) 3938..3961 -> -0.8 angstroms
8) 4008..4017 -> -2.0 angstroms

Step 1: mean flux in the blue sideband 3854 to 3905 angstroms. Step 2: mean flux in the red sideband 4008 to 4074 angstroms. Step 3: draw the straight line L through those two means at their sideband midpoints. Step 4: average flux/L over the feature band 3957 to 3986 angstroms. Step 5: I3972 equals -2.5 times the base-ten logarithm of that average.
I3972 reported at 0.35 mag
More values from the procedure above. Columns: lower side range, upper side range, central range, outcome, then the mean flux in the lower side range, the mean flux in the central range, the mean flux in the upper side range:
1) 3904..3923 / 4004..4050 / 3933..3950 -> 0.28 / 8.07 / 6.48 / 9.18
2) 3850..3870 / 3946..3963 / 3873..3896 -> 0.29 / 7.9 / 5.97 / 7.65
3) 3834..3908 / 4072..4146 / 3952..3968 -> 0.06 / 6.45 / 6.65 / 8.01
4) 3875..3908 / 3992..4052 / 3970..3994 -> 0.20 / 6.2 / 6.82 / 9.06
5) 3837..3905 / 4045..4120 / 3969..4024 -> -0.08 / 6.53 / 8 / 8.02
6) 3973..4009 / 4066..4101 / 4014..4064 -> -0.16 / 7.81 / 9.21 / 8.09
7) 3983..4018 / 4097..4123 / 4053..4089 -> -0.15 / 8.71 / 8.62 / 6.83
